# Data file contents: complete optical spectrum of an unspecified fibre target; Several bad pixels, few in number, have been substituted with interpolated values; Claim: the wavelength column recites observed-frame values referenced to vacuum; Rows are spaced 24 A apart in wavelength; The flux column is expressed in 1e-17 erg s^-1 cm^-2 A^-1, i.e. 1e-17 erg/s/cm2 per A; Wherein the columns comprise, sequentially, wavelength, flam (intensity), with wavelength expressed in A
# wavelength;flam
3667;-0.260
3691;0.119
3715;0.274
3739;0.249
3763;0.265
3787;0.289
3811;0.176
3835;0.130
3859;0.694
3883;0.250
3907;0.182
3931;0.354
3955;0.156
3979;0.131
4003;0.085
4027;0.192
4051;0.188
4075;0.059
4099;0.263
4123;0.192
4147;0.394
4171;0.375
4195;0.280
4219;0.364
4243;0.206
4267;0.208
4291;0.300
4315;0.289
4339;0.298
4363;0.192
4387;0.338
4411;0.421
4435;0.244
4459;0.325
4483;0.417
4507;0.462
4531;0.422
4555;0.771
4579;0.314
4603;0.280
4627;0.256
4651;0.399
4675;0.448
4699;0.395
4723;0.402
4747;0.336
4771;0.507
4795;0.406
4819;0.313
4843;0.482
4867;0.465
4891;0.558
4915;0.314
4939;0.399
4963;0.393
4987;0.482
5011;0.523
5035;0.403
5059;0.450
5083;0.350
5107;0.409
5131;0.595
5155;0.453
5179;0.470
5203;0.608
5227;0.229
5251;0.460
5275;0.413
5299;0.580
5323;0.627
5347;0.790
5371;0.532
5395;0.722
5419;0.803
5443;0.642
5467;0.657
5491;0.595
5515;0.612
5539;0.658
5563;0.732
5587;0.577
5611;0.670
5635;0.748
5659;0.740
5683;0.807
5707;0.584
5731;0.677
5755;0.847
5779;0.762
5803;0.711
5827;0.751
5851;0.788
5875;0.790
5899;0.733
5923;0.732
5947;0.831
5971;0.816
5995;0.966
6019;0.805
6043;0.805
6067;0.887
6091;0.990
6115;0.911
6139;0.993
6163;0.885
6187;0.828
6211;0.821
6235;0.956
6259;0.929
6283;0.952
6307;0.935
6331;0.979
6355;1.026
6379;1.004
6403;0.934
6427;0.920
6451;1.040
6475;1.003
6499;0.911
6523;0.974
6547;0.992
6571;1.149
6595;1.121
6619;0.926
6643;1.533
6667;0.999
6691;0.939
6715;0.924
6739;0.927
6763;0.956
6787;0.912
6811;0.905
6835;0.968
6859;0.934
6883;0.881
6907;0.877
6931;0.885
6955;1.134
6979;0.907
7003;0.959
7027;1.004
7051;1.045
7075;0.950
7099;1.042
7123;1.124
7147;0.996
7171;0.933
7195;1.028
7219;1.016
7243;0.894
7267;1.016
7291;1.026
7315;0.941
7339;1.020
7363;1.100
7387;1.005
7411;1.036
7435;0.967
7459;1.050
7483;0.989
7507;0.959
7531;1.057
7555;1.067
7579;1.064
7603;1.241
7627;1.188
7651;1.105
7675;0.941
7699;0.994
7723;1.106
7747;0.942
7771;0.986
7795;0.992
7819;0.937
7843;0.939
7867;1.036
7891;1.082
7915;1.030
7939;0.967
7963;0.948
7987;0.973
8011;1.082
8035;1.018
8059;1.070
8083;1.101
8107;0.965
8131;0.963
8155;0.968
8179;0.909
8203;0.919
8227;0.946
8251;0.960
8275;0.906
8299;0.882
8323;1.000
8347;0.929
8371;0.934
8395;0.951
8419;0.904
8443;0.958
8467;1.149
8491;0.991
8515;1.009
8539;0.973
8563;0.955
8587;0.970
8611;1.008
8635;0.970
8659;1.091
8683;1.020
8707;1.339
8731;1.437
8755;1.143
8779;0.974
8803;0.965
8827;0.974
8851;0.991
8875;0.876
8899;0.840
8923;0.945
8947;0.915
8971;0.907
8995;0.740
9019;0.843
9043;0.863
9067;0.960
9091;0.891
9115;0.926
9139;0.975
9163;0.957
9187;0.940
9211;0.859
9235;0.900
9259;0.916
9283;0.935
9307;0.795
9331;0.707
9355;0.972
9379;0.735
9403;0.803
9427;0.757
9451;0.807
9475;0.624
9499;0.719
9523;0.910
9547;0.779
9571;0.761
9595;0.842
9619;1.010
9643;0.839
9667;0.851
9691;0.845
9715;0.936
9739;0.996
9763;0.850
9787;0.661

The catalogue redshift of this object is 0.328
